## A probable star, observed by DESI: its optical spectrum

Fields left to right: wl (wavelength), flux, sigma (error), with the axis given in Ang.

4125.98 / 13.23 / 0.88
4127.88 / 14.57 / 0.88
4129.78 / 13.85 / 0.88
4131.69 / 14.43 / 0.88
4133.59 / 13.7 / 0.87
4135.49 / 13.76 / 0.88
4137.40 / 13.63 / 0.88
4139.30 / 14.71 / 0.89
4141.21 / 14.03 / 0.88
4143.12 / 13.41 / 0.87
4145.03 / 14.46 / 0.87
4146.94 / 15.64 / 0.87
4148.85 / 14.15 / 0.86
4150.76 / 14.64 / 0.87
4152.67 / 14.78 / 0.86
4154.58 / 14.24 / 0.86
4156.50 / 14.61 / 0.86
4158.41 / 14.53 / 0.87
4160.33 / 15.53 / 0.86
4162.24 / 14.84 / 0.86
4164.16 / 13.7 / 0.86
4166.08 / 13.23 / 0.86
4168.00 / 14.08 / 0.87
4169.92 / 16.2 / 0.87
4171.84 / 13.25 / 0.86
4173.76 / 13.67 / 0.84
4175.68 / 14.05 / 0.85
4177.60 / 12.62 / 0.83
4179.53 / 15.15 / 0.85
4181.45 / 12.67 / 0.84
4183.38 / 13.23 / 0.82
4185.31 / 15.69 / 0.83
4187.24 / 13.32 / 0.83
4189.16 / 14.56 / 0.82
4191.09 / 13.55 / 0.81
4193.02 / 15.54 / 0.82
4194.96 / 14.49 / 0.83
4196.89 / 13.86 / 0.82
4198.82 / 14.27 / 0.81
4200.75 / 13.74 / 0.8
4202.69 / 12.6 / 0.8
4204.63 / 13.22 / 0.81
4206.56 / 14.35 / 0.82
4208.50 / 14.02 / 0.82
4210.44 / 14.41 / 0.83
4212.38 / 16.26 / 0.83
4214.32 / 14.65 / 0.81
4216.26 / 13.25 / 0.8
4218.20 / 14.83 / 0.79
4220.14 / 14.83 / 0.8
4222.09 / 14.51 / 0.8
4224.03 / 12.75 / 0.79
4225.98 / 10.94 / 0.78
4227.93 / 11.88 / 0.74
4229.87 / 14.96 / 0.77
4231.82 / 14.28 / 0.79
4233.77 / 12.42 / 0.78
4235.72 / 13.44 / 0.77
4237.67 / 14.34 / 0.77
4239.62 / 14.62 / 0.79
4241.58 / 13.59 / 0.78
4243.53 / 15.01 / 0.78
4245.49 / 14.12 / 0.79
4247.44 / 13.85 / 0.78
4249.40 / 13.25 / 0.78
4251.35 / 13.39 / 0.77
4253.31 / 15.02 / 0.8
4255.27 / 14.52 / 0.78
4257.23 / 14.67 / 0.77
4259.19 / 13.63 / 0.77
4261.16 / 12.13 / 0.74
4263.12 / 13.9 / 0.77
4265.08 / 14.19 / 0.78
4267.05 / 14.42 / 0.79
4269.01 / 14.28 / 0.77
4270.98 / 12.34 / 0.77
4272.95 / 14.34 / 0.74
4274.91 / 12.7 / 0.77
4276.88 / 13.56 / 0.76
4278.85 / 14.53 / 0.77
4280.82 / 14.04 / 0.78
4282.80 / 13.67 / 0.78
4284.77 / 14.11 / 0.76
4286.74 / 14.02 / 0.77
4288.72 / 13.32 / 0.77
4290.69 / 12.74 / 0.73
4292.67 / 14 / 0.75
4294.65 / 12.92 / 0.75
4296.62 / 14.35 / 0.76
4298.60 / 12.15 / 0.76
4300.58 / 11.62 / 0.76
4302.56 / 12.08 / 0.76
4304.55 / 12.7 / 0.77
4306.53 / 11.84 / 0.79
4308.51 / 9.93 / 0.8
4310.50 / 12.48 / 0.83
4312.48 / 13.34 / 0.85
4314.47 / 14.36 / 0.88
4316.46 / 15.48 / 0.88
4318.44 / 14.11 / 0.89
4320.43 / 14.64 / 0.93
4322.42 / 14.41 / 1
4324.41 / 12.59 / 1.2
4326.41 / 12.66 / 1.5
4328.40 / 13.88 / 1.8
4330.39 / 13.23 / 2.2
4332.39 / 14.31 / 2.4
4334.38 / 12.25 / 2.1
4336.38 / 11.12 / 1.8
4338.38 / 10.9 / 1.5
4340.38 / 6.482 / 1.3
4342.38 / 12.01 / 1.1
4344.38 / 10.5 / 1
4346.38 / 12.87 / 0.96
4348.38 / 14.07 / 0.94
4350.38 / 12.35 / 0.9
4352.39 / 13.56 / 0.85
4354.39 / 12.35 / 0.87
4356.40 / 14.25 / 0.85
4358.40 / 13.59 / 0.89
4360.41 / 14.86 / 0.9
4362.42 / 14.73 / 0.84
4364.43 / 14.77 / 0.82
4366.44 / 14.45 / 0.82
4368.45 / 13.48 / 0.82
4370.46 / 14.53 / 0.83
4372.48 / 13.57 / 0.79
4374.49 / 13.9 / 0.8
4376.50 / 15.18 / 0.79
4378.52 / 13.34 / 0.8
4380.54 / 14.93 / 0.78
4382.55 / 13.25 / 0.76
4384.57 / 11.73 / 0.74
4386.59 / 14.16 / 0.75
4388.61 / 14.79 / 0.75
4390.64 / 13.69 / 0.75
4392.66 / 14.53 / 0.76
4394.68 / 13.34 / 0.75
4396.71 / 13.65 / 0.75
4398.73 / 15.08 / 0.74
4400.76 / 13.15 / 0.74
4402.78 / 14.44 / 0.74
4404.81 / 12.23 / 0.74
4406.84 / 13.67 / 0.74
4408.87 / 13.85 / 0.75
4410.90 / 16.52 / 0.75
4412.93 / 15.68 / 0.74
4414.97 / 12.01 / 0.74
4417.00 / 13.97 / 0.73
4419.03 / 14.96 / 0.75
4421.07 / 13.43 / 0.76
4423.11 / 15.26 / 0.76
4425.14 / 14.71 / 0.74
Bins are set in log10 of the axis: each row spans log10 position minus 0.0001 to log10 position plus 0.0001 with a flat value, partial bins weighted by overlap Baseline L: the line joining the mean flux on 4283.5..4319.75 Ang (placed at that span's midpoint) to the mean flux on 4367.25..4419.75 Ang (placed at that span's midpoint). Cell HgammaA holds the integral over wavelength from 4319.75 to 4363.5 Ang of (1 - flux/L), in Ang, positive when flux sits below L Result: 2.3 Ang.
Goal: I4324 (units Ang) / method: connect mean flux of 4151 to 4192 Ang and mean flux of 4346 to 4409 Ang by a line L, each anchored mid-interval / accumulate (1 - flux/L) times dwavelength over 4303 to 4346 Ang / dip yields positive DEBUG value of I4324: 4.3 Ang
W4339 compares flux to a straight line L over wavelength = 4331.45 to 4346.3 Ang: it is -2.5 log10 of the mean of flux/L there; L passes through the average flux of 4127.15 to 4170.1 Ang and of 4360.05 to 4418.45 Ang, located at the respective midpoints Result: 0.25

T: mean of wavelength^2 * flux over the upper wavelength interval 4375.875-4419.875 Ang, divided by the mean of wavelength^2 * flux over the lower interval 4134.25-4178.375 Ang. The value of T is 1.1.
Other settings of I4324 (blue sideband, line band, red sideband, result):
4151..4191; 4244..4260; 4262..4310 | -0.7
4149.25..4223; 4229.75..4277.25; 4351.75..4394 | 0.9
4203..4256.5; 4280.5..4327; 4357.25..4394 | 2.6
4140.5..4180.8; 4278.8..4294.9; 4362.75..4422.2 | 0.5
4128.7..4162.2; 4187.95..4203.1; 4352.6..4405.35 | 0.2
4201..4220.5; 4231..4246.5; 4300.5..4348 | -0.2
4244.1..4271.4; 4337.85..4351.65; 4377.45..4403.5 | 2.5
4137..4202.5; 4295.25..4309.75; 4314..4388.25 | 1.5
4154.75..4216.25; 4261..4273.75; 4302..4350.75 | -0.5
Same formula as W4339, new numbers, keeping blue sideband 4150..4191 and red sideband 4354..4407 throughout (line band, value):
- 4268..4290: 0.03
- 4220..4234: 0.07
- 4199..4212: 0.02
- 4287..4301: 0.07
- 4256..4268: 0.02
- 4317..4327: 0.02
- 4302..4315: 0.14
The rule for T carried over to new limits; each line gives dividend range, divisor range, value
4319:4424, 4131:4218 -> 1.05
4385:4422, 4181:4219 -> 1.09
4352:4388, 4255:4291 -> 1.06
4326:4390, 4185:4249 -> 1.01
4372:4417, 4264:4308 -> 1.10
